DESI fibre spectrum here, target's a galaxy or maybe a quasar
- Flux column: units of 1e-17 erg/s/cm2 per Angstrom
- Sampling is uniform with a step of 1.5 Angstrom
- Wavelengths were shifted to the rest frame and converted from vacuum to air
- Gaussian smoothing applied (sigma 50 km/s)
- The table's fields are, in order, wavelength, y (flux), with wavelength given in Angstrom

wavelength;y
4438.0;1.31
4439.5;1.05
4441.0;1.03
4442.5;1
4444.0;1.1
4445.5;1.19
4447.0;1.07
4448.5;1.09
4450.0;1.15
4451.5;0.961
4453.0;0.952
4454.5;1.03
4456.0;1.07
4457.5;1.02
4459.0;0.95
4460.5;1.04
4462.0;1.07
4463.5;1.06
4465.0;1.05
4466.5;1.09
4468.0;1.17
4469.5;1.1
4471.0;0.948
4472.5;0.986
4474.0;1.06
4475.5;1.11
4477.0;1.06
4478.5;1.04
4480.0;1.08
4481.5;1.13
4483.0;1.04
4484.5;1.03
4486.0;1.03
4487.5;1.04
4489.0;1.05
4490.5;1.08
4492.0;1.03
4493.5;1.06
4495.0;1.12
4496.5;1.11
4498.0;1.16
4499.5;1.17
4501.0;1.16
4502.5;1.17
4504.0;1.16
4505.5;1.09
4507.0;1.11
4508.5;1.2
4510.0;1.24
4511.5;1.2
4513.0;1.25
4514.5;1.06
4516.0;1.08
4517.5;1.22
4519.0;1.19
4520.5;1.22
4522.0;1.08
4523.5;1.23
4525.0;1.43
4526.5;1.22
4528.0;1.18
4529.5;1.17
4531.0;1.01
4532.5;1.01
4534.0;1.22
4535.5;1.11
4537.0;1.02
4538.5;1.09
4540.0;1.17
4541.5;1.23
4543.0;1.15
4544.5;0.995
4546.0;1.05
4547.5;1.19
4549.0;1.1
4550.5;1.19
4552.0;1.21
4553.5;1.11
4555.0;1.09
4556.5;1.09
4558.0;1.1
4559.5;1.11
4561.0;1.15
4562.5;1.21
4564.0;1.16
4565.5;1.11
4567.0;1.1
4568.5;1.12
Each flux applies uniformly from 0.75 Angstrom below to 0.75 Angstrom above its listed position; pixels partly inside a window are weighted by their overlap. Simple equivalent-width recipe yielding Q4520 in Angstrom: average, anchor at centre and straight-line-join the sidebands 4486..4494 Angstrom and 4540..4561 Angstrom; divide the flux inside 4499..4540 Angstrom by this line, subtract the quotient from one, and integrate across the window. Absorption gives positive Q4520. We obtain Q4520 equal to -2.7 Angstrom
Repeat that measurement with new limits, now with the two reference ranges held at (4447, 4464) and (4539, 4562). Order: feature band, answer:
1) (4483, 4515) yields -1.16 Angstrom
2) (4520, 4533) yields -0.81 Angstrom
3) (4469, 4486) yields 0.11 Angstrom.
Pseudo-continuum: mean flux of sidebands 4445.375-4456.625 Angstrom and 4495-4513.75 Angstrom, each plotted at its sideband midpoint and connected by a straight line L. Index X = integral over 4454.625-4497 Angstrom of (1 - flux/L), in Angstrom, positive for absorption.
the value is 1.9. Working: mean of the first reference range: 1.06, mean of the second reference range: 1.17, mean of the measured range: 1.06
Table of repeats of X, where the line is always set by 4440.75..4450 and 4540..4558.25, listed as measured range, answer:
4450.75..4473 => 1.2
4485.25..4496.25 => 0.4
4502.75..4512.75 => -0.5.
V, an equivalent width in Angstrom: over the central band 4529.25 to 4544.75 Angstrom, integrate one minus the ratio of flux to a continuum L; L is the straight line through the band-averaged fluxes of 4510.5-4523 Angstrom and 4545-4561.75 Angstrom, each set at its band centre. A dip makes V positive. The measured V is 0.5 Angstrom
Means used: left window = 1.17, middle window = 1.11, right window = 1.12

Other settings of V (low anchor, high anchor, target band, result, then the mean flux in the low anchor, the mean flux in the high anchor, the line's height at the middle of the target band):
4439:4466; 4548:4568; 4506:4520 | -0.94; 1.05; 1.13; 1.1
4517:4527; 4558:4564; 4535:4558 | 1.16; 1.23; 1.15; 1.18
